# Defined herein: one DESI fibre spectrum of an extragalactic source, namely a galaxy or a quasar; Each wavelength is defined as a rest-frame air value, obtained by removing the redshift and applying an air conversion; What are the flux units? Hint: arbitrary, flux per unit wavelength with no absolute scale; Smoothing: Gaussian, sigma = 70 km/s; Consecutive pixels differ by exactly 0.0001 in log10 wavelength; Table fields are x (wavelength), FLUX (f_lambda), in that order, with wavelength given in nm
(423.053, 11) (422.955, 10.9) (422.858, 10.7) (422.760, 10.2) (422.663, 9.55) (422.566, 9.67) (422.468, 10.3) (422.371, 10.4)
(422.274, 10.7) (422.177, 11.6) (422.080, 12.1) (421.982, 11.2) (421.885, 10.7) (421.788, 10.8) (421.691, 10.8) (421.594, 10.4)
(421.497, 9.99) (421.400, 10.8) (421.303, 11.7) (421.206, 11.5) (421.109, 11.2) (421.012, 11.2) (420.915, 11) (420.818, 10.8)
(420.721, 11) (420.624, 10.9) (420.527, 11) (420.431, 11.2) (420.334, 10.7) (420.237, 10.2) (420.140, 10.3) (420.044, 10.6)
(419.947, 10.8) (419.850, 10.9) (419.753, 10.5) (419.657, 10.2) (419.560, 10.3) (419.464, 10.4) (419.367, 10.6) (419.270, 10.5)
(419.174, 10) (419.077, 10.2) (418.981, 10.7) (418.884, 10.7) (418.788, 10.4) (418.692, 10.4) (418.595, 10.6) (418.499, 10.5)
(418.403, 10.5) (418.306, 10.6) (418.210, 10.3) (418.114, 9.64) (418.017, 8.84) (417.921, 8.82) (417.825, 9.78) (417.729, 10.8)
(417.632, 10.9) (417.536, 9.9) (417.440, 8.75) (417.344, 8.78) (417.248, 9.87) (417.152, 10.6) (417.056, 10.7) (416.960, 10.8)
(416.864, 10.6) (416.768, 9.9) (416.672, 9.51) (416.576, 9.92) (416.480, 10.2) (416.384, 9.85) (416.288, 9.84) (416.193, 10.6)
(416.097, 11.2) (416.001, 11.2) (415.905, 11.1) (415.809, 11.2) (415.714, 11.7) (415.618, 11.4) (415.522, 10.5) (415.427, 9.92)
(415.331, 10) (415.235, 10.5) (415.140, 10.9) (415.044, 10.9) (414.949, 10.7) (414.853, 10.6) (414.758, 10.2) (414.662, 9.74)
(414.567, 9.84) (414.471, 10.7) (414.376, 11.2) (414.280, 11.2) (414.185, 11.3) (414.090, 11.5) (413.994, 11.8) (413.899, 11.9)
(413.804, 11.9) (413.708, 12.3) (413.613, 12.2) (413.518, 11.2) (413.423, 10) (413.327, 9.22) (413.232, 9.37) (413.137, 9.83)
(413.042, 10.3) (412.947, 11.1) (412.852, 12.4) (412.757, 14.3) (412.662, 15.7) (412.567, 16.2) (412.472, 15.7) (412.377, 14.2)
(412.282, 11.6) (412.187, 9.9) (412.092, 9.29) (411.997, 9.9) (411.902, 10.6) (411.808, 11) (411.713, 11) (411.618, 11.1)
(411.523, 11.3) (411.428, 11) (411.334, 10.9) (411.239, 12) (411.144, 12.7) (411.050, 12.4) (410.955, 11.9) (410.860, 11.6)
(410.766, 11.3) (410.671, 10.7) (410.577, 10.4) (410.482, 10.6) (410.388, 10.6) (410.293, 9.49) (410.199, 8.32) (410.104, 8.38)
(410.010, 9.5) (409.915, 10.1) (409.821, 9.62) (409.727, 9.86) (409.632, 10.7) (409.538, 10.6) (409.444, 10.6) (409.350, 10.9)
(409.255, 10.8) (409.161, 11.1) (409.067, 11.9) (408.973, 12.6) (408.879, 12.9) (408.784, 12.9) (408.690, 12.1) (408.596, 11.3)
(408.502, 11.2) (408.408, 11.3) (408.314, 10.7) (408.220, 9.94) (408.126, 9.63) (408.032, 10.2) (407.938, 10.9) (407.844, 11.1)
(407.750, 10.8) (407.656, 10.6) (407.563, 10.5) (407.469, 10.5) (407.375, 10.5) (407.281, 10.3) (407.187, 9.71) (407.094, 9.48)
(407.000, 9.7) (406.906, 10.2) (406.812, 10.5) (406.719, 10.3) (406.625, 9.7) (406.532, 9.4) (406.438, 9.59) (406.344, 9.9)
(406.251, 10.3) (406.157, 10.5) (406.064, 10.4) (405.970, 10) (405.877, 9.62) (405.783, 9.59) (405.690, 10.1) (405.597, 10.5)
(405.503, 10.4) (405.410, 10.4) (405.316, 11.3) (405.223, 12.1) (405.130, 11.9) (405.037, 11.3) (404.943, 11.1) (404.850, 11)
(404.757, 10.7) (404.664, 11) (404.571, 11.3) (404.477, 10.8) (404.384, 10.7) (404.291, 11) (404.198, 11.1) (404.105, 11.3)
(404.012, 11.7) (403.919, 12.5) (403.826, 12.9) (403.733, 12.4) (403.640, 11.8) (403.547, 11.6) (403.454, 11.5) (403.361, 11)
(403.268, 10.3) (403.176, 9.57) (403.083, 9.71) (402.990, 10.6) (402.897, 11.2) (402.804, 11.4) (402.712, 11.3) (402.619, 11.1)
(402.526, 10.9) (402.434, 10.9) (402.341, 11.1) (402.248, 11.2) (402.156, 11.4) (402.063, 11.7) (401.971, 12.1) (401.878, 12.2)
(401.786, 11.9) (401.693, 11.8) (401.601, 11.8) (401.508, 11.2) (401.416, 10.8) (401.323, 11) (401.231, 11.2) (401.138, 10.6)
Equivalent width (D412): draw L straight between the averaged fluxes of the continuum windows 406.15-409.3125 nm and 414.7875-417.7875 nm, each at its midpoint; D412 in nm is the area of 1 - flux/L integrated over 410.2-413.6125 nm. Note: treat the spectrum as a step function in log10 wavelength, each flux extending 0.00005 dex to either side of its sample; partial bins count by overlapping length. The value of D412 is -0.28 nm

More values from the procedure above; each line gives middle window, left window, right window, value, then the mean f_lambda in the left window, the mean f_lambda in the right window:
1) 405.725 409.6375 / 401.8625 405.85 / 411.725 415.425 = 0.21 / 11.1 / 11.3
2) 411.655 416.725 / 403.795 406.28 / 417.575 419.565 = -0.32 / 10.9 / 10.3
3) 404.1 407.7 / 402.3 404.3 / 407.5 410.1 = 0.19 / 11.2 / 10.9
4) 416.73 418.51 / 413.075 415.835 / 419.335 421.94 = 0.13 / 10.8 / 10.8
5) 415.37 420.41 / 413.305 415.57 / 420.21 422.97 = 0.23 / 10.9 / 10.8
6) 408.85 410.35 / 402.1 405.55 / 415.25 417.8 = 0.05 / 11.2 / 10.4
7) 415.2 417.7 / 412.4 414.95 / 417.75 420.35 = 0.13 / 11.6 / 10.3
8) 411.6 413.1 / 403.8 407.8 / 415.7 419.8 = -0.25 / 10.6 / 10.3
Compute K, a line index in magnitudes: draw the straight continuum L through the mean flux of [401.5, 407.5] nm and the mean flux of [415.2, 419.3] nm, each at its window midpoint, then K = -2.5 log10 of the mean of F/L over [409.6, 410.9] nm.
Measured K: 0.057 mag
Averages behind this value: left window 10.9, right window 10.3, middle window 10.1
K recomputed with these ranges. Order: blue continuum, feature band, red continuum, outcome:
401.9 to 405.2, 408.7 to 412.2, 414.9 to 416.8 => 0.00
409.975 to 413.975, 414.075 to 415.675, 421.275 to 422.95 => 0.05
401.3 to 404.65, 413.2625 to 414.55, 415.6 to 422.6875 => -0.04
